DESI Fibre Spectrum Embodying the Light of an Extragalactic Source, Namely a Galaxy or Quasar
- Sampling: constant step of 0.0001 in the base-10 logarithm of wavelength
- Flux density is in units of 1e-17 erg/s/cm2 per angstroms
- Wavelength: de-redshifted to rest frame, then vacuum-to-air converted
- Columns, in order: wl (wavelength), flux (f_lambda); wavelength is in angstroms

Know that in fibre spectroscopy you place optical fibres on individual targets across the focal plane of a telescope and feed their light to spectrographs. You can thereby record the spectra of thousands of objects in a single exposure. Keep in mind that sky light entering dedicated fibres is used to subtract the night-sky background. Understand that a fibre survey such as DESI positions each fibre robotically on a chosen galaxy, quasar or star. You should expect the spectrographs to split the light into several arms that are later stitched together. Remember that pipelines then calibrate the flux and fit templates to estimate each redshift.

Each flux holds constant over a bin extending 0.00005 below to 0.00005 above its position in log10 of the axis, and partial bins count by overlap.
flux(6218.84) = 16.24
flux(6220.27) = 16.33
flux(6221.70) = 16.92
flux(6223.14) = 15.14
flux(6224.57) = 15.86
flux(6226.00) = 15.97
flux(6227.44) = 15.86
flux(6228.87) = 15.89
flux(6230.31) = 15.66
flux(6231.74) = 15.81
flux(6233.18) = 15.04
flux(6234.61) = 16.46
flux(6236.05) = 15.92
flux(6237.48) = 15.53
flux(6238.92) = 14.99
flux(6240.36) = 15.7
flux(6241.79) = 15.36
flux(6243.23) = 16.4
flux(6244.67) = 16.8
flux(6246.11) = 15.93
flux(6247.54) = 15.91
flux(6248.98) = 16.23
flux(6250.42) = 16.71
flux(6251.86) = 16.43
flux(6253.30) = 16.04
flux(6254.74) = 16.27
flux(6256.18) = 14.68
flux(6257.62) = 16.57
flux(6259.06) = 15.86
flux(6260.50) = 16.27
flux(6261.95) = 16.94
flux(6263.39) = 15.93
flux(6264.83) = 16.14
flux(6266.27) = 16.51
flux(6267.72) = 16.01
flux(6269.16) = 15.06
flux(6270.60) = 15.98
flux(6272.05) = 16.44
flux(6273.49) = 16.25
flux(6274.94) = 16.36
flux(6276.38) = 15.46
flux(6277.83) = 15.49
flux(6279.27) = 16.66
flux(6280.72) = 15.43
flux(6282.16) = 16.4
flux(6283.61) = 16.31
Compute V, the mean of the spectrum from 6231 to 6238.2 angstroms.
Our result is 15.8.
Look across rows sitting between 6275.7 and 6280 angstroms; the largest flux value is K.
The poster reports 16.66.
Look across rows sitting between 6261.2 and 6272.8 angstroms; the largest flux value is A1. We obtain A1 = 16.94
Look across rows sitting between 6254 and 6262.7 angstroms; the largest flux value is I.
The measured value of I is 16.94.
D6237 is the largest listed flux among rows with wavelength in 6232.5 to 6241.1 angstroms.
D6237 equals 16.46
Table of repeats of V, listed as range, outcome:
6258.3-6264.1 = 16.2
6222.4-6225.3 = 15.5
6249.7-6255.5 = 16.3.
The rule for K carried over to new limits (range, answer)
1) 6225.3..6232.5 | 15.97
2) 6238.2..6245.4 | 16.8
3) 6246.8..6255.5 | 16.71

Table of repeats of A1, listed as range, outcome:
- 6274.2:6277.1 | 16.36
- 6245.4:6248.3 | 15.93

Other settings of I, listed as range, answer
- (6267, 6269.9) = 16.01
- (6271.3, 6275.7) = 16.44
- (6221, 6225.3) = 16.92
